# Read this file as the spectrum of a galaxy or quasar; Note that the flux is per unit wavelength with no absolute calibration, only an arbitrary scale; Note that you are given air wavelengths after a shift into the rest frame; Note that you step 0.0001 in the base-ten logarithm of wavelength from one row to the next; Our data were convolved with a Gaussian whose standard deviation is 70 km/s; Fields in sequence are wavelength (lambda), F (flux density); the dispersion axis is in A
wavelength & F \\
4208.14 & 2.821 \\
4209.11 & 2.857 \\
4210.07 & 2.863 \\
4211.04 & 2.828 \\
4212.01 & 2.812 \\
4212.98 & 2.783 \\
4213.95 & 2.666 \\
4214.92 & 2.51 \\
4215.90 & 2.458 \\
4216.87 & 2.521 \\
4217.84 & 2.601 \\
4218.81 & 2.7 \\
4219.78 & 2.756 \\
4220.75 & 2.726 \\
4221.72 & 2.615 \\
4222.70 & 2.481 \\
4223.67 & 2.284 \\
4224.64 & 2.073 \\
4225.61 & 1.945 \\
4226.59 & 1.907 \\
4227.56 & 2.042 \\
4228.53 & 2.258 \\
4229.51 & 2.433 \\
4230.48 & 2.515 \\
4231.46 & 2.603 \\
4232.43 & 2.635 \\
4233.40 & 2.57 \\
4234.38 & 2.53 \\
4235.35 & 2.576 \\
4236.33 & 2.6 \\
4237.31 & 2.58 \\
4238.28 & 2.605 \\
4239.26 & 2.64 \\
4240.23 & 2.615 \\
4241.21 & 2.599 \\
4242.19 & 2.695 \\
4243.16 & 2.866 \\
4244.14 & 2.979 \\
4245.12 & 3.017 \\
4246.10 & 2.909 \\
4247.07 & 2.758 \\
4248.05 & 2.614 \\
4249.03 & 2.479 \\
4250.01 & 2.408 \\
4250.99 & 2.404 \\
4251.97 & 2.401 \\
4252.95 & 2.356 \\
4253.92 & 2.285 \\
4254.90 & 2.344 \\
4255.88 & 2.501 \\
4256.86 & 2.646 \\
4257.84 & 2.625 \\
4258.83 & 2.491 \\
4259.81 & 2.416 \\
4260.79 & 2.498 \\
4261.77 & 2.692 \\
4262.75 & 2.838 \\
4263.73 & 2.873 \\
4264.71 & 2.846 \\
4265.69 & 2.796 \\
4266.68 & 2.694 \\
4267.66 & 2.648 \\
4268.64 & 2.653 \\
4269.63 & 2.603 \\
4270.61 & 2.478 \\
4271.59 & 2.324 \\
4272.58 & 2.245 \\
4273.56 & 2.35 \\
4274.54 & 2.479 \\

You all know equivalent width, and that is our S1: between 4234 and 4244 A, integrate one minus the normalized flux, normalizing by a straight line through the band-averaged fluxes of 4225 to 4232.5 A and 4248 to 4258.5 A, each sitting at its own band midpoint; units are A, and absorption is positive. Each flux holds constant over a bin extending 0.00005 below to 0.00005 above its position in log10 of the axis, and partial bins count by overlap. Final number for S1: -1.27 A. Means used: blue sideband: 2.27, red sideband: 2.45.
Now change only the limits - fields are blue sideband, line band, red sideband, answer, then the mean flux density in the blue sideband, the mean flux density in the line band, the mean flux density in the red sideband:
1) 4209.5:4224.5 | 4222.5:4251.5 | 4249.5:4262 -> 0.2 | 2.63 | 2.52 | 2.46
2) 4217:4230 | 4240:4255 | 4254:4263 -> -0.8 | 2.38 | 2.61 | 2.54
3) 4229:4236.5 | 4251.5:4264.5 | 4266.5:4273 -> -0.1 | 2.55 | 2.54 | 2.51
